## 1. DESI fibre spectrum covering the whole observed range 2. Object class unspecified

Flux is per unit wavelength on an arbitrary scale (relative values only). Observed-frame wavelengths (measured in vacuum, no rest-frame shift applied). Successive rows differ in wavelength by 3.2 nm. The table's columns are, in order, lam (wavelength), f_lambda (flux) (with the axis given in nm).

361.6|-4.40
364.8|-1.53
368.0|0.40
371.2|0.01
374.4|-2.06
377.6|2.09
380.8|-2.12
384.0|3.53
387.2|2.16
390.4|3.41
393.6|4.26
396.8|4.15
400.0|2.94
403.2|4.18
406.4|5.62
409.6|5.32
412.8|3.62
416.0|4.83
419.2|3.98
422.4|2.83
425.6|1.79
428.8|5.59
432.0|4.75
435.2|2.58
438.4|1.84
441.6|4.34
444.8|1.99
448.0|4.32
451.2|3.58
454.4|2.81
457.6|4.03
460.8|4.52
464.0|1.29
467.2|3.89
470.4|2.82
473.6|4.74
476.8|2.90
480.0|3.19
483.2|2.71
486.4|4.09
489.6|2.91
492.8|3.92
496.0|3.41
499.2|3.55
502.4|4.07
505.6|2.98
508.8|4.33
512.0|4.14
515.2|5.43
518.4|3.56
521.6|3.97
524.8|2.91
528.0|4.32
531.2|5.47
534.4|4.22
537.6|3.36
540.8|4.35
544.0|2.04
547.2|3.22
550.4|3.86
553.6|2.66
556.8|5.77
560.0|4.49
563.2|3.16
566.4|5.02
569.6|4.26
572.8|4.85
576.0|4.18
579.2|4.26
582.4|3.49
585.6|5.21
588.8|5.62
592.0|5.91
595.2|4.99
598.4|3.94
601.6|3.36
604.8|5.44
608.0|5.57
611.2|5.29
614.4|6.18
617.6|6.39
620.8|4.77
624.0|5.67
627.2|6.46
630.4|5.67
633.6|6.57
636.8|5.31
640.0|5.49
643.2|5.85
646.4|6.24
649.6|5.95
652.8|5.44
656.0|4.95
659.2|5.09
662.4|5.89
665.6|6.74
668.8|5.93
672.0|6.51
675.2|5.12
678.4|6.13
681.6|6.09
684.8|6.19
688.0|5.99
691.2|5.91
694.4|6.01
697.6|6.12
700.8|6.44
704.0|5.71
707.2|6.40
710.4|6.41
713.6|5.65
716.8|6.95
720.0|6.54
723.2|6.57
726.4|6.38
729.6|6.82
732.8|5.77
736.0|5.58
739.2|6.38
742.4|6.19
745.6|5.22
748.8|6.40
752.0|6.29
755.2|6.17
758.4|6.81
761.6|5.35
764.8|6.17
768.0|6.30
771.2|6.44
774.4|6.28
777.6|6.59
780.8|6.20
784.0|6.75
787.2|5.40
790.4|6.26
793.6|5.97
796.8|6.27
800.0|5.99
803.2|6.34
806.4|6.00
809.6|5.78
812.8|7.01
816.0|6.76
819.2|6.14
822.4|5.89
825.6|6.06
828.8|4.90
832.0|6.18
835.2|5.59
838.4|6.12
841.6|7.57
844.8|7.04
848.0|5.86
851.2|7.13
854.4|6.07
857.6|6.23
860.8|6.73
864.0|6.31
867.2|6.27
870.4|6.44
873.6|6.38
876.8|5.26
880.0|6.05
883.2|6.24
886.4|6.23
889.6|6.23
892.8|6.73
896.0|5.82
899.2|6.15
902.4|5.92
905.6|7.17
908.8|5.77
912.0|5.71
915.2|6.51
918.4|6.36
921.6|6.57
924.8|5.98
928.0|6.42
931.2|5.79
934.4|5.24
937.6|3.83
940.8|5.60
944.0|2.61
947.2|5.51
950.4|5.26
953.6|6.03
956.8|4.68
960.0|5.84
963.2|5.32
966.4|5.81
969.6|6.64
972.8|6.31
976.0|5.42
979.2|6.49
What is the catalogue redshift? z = 0.52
